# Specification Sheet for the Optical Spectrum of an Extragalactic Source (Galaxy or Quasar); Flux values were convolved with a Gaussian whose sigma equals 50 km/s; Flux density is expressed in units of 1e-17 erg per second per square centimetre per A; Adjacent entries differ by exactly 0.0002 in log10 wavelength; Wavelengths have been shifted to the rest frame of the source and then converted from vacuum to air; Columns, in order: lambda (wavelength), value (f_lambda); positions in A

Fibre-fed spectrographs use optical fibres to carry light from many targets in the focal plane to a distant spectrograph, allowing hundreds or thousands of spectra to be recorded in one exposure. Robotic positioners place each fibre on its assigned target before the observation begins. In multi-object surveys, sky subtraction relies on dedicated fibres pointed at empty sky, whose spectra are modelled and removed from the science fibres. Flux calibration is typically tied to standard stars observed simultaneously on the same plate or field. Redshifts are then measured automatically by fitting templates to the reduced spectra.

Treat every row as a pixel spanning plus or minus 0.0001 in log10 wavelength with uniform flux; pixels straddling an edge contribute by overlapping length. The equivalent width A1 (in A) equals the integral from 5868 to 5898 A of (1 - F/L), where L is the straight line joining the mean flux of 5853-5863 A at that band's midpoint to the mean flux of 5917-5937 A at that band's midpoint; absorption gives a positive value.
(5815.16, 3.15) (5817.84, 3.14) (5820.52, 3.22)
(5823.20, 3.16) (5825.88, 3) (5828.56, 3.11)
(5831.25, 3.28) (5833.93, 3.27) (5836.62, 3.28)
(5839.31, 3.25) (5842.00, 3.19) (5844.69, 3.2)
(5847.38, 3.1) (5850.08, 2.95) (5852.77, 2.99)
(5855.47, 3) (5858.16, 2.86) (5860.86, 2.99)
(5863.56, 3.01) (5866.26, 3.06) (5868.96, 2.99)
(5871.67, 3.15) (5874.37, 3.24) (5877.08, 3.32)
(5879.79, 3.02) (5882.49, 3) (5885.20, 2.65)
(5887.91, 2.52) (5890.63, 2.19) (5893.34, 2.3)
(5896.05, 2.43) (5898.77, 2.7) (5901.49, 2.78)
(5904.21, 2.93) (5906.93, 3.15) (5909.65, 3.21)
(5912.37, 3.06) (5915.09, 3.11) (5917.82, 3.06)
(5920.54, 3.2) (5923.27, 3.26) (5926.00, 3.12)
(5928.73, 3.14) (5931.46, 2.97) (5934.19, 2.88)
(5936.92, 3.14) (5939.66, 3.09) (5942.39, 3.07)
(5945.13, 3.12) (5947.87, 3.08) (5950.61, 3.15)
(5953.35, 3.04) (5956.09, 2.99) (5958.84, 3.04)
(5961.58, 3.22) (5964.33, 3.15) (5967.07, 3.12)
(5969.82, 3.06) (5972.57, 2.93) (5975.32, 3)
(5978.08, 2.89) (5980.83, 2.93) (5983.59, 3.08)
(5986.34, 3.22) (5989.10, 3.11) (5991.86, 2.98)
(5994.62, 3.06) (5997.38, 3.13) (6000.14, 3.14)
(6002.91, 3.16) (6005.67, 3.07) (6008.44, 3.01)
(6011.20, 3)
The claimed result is 2.1 A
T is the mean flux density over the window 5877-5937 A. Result 2.91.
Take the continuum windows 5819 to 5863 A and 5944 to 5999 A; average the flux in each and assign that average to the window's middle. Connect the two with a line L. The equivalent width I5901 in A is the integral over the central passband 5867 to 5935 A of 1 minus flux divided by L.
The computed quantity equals 3.4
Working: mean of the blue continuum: 3.11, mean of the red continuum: 3.07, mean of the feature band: 2.94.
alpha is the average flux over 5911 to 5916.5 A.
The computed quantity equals 3.09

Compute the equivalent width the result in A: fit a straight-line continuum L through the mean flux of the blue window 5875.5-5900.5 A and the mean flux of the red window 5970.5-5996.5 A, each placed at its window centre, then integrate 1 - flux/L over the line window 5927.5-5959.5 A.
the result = -2.0 A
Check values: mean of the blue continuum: 2.69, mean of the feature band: 3.06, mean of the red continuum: 3.02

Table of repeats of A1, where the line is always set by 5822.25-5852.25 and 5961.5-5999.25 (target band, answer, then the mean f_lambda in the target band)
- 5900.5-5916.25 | 0.3 A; 3.05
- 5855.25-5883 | 0.7 A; 3.06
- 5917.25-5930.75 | -0.2 A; 3.15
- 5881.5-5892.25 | 1.9 A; 2.57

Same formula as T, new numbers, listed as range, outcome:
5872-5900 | 2.75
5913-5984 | 3.07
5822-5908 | 2.97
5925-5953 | 3.07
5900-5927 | 3.09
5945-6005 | 3.07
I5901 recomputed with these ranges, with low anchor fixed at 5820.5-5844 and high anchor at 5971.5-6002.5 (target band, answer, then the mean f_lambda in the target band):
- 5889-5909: 3.0 A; 2.66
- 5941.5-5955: 0.0 A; 3.09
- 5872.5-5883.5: 0.0 A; 3.15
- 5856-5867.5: 0.7 A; 2.98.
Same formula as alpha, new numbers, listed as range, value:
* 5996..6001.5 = 3.14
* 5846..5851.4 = 3.02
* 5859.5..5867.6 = 3.02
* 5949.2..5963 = 3.09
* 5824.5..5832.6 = 3.13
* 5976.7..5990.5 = 3.05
